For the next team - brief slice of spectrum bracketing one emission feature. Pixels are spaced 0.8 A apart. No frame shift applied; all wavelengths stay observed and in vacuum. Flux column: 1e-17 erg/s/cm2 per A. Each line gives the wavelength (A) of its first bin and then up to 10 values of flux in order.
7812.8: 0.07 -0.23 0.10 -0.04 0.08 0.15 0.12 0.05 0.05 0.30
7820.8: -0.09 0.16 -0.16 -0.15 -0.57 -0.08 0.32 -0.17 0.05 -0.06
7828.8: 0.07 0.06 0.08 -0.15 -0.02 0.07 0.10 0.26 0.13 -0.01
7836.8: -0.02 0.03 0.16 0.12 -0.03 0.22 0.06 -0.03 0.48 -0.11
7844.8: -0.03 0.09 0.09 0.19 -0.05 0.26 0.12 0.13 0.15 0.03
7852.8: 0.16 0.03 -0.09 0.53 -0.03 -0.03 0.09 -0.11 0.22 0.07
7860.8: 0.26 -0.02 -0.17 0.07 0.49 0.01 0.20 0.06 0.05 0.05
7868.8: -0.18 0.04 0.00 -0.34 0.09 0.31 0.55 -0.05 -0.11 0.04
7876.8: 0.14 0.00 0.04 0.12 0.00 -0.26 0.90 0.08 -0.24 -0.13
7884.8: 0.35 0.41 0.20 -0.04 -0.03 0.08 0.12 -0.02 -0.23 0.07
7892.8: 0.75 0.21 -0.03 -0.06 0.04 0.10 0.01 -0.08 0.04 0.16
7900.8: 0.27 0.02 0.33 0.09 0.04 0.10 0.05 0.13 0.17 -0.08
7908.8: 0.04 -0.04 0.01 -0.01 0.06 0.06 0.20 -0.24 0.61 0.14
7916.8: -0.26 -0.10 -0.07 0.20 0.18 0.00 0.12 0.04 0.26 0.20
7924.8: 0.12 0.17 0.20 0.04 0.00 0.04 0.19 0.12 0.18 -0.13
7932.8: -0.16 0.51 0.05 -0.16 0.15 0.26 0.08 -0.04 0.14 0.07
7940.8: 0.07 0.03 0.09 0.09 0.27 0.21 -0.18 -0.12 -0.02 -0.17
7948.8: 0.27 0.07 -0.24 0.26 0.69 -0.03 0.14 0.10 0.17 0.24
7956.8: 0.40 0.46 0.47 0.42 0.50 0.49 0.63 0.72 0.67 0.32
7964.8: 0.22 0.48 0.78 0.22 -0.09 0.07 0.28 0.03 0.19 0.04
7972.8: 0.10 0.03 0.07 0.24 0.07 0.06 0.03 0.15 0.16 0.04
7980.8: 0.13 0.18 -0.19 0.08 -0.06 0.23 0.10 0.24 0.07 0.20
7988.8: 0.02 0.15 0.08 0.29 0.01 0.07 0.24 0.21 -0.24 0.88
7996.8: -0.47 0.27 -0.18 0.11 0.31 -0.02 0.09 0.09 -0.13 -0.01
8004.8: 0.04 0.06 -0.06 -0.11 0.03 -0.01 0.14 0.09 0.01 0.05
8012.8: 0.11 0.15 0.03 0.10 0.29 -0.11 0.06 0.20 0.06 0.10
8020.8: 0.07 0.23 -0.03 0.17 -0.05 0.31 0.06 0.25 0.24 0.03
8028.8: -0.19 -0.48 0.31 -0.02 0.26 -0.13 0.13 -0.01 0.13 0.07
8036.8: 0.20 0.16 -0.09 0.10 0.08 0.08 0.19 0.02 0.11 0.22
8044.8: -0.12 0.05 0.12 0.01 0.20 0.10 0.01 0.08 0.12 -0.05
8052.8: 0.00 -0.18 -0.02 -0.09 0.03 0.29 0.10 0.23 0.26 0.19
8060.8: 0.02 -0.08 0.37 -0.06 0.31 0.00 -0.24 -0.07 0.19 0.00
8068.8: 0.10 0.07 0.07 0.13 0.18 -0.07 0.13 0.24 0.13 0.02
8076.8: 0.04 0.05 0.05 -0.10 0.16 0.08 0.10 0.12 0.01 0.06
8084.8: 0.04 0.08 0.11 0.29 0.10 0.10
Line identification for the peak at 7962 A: [O II] 3727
